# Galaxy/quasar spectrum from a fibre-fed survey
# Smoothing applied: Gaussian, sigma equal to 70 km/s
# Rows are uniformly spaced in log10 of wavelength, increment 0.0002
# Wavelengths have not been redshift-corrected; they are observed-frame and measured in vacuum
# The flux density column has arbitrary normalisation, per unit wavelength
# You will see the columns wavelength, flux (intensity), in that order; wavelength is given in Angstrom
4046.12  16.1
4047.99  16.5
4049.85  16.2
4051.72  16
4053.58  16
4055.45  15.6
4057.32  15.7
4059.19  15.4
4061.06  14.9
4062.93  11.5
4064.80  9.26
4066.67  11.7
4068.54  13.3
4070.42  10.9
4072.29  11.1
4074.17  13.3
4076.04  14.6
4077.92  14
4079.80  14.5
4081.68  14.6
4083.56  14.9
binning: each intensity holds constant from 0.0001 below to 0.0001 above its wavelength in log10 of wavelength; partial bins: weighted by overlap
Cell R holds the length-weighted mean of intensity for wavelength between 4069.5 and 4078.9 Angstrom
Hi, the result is 12.8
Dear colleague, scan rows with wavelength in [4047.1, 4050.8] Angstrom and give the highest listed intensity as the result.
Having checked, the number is 16.5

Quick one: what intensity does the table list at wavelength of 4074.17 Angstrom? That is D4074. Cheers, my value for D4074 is 13.3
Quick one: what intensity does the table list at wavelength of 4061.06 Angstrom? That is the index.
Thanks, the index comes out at 14.9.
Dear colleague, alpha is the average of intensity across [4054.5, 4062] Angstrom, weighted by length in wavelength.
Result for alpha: 15.4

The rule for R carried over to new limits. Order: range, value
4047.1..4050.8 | 16.3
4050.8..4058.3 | 15.8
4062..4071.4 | 11.3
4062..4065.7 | 10.4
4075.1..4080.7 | 14.4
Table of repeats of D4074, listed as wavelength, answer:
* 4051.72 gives 16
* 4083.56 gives 14.9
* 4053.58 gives 16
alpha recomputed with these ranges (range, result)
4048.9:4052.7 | 16.1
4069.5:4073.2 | 11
